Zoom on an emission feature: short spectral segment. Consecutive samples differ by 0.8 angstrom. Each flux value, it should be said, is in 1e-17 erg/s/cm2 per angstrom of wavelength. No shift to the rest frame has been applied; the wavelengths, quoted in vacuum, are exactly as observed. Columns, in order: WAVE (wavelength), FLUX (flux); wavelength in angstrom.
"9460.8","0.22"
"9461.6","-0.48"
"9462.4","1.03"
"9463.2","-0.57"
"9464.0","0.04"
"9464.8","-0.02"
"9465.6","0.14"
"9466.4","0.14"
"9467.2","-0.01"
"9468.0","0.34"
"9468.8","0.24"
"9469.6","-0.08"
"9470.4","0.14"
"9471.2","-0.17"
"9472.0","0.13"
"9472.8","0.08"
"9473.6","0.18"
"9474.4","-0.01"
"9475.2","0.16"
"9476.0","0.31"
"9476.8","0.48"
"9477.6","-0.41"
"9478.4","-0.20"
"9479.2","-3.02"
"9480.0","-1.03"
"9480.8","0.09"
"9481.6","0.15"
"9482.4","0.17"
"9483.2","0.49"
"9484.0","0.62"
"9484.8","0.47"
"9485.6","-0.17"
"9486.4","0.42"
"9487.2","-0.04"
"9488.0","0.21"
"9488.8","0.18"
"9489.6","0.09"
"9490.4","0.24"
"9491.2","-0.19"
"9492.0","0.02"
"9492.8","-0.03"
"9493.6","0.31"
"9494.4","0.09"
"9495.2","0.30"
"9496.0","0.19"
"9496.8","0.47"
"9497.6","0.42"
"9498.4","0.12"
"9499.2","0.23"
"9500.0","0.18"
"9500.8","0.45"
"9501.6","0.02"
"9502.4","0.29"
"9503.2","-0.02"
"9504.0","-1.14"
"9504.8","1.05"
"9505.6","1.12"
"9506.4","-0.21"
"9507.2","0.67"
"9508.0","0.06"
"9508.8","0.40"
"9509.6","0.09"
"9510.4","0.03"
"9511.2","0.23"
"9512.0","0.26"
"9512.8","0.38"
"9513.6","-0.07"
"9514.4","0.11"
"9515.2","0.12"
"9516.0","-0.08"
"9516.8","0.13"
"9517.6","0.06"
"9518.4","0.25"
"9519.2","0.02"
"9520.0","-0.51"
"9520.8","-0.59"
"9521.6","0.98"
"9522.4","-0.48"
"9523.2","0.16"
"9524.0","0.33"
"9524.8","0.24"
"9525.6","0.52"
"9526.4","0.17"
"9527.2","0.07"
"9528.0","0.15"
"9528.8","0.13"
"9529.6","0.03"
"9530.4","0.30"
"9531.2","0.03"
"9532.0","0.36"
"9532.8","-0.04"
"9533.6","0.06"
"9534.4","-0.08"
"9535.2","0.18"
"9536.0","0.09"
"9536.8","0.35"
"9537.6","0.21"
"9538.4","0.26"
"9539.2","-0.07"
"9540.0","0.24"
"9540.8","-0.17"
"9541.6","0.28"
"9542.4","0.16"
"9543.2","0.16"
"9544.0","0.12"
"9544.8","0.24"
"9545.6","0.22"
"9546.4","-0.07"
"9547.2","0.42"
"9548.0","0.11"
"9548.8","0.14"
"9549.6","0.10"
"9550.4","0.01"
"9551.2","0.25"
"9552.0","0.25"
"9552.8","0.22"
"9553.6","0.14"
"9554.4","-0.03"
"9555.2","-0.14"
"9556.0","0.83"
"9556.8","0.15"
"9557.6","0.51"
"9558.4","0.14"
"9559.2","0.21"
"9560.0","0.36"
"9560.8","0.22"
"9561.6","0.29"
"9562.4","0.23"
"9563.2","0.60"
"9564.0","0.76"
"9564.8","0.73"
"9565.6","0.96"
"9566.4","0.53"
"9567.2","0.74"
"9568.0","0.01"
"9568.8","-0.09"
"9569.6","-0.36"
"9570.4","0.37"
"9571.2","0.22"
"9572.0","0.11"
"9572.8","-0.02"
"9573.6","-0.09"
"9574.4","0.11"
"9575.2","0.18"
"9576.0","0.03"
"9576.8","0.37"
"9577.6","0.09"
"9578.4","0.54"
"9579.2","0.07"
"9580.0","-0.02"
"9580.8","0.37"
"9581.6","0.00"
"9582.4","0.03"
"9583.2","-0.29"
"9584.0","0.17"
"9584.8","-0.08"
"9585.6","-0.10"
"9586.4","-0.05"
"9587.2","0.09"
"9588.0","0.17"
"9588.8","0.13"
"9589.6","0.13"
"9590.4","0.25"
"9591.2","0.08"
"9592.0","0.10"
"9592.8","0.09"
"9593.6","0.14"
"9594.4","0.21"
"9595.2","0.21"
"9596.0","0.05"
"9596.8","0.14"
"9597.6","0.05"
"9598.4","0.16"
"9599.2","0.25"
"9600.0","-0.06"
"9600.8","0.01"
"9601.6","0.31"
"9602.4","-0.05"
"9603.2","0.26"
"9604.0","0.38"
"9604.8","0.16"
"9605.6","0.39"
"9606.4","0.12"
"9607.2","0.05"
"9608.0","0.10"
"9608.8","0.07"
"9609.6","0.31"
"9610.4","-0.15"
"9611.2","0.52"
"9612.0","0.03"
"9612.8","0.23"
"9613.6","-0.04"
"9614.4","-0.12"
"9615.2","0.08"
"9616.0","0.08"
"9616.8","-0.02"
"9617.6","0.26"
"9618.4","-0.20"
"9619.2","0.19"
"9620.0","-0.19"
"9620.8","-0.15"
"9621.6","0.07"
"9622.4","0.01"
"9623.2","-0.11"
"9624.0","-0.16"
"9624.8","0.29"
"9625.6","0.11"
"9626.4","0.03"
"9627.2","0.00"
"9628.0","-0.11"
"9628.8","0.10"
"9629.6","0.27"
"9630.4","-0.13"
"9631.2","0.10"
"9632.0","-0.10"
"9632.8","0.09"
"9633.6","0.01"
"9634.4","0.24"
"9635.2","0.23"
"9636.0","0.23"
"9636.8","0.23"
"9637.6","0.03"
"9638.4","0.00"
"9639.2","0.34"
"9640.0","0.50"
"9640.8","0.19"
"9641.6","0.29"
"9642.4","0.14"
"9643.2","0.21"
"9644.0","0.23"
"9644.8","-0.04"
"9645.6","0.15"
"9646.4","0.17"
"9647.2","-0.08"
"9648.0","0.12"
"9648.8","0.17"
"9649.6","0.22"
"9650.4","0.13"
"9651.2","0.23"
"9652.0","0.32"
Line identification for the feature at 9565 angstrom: H-beta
